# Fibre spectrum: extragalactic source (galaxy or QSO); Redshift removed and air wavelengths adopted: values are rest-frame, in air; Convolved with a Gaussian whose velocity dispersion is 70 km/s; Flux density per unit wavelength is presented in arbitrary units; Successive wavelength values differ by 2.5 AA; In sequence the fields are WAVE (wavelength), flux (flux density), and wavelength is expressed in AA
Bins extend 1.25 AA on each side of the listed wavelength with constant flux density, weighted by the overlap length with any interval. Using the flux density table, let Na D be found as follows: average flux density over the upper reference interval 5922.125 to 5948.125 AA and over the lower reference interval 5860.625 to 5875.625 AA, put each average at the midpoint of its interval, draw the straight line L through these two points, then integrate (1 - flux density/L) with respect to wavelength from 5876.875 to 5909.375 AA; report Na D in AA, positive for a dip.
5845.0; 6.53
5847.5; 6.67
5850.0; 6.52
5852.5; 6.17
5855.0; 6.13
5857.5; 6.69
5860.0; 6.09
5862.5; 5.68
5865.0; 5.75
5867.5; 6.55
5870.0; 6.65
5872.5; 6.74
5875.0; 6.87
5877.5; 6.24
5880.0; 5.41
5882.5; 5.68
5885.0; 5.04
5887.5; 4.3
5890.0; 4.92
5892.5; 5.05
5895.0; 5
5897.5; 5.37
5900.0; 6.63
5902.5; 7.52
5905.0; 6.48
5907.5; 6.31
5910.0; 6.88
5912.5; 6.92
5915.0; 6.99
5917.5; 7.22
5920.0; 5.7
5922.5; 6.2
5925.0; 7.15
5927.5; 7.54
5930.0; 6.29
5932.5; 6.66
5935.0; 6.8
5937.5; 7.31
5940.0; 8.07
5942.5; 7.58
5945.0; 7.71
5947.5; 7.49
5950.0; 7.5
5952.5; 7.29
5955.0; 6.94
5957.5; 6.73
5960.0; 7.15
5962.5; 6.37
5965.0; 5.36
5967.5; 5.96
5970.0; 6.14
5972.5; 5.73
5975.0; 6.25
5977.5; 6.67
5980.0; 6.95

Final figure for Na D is 4.7 AA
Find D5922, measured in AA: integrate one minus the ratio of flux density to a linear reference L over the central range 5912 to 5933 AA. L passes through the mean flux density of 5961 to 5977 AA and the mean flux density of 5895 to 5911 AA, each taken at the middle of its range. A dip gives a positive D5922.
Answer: -1.5 AA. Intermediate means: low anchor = 6.41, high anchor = 6.02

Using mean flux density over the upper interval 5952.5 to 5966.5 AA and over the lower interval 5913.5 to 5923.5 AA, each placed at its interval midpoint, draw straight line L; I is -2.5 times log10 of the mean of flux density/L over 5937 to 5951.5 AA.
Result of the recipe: -0.16 mag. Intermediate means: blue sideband 6.55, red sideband 6.57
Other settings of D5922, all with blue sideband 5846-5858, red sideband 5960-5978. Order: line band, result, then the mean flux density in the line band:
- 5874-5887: 1.2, 5.74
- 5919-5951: -4.5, 7.08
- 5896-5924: -1.3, 6.56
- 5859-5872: 0.4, 6.18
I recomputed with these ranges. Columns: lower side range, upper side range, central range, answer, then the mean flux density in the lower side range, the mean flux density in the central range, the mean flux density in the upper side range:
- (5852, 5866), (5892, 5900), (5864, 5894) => -0.008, 6.09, 5.76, 5.38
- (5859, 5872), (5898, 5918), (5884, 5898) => 0.311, 6.18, 4.92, 6.8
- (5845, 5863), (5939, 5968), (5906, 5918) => -0.016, 6.32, 6.83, 7.03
